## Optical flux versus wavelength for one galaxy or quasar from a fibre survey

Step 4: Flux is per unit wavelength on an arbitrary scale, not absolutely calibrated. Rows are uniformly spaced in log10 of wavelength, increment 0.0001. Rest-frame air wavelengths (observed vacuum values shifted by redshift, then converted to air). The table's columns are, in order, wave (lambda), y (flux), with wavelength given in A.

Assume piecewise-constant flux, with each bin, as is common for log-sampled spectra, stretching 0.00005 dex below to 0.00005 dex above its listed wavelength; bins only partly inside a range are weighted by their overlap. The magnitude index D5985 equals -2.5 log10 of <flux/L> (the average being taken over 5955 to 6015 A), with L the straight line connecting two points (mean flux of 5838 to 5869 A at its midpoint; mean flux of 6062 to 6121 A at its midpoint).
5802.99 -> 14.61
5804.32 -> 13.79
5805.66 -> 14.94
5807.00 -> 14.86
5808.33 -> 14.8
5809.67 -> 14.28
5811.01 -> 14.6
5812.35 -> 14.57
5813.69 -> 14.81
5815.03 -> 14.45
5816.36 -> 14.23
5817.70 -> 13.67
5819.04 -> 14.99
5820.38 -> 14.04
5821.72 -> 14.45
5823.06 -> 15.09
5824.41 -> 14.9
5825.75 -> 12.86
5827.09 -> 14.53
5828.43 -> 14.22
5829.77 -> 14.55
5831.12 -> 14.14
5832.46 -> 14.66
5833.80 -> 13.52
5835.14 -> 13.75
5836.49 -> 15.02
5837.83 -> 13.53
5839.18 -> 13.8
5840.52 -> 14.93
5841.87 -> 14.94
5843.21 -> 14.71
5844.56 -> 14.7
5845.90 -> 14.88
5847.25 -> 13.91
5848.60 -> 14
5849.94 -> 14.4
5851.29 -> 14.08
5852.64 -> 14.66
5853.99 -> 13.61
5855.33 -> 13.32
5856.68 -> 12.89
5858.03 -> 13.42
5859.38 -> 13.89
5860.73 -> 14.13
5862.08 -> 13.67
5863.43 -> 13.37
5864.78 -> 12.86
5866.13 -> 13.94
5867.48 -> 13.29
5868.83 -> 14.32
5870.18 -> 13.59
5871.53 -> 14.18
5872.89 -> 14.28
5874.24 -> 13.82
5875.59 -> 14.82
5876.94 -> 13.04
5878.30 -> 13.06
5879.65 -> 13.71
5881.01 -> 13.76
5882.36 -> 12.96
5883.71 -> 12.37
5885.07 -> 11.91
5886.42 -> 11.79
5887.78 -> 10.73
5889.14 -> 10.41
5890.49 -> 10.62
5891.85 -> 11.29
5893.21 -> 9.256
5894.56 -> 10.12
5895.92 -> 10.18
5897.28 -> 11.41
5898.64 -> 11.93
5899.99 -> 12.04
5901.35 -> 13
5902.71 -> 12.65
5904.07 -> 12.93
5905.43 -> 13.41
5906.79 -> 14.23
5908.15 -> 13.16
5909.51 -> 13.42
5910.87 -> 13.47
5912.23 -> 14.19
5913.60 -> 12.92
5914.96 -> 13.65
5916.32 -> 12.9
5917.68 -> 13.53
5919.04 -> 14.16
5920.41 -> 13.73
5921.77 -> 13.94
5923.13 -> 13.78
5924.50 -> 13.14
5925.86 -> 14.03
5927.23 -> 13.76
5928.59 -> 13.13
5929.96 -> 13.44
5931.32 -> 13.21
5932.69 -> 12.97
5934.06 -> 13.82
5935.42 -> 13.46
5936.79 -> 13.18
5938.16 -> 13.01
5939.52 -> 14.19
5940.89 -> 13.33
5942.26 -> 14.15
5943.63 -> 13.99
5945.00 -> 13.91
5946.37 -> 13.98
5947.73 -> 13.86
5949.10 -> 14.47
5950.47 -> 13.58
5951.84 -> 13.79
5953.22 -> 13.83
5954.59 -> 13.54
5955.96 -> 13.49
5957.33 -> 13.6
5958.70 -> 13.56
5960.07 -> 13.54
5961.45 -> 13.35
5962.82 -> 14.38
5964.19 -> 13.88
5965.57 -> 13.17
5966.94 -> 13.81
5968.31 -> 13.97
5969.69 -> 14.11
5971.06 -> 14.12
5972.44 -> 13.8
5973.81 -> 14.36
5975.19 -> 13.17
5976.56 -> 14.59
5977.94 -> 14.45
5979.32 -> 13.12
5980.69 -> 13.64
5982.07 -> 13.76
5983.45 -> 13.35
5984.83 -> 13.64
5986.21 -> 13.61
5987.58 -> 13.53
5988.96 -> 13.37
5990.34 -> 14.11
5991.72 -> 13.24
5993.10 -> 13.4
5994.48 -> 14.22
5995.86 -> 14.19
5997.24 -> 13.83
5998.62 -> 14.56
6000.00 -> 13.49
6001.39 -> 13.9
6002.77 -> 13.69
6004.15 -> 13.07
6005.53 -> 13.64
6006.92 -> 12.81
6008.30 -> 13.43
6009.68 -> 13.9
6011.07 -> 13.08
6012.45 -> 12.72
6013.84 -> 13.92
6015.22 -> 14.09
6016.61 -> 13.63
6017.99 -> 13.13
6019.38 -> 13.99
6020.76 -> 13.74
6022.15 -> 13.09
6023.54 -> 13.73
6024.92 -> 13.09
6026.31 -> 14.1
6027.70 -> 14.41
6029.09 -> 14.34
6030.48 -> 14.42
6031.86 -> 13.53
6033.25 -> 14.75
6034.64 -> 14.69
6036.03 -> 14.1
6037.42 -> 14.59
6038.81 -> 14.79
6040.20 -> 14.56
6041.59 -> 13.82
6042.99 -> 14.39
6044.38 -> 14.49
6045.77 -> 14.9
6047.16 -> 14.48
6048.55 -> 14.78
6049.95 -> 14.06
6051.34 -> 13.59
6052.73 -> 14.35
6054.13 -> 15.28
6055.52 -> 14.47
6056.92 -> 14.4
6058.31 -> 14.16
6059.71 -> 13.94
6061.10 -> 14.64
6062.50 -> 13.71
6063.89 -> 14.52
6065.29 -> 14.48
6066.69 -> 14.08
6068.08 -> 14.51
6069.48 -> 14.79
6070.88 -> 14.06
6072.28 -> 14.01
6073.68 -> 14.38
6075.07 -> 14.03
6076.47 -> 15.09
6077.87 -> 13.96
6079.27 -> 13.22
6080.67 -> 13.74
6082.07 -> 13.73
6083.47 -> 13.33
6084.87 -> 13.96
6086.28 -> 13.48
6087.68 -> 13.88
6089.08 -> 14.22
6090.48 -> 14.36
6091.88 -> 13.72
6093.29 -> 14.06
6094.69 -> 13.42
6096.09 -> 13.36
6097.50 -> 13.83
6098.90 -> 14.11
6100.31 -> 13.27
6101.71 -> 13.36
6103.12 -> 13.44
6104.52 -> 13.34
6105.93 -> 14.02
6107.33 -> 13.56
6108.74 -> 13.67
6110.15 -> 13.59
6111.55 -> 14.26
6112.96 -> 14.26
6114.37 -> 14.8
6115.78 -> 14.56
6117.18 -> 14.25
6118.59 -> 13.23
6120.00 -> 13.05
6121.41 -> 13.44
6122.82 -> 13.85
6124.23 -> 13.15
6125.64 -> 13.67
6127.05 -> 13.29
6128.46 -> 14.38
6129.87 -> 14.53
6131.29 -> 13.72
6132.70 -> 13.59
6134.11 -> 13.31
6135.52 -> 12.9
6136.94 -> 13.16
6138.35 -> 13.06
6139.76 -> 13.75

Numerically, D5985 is 0.020 mag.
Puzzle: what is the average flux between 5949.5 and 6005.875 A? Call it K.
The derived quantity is 13.7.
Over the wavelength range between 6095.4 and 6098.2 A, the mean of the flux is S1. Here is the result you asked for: 13.6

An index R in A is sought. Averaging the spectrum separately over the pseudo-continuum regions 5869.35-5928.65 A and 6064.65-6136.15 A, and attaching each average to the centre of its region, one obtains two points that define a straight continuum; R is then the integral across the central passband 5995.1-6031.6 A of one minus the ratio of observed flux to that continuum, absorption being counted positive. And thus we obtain -0.8 A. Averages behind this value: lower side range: 12.8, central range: 13.7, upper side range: 13.8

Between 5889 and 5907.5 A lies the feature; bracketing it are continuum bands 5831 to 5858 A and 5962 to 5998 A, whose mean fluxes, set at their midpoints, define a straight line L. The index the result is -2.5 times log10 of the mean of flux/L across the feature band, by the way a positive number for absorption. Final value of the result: 0.19 mag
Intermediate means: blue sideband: 14.2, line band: 11.7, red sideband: 13.8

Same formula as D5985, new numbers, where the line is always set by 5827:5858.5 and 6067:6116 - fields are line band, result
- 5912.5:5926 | 0.04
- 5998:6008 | 0.03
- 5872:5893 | 0.13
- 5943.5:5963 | 0.02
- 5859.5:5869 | 0.04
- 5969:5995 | 0.02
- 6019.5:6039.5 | -0.01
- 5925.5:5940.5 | 0.05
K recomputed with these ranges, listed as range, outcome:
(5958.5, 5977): 13.8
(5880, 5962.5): 13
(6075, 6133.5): 13.8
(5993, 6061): 14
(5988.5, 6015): 13.6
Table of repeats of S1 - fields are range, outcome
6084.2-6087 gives 13.7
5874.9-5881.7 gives 13.7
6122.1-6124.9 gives 13.5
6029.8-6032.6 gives 14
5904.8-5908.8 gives 13.6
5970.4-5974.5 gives 14.1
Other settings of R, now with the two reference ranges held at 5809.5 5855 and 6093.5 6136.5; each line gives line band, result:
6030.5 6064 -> -1.25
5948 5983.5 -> 0.61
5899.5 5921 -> 1.23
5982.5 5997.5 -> 0.33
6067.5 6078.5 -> -0.44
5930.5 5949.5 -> 0.57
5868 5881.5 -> 0.36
